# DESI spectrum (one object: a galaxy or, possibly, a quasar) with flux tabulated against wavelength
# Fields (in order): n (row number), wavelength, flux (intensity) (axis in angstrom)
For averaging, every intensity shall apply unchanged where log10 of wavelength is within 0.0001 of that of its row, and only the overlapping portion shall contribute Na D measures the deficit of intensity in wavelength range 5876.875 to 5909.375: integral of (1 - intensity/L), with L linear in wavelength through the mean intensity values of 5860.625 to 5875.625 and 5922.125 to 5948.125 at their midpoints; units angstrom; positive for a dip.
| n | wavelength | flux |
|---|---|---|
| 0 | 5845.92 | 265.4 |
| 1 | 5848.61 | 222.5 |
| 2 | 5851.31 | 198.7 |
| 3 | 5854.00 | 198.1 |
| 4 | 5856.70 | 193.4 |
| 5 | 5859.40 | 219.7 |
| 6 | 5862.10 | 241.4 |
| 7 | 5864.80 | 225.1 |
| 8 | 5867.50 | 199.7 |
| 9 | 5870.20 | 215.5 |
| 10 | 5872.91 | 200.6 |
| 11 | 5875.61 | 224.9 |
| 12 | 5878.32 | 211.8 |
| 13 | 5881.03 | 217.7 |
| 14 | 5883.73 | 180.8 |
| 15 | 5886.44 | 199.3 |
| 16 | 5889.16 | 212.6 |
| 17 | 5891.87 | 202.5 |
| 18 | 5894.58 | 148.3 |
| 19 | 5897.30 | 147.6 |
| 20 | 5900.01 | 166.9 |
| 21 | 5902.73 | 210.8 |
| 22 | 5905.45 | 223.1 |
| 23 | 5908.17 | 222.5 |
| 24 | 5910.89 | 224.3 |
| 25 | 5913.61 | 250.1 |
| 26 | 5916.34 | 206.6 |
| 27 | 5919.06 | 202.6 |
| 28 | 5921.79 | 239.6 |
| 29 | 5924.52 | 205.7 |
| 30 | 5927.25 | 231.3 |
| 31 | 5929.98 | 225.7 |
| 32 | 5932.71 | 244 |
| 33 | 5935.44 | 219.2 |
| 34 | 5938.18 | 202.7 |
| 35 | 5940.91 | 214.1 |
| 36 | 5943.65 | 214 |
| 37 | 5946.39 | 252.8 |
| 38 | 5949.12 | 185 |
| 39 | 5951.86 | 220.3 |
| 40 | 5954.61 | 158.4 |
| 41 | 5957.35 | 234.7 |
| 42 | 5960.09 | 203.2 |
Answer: 3.60 angstrom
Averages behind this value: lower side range 217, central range 195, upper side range 223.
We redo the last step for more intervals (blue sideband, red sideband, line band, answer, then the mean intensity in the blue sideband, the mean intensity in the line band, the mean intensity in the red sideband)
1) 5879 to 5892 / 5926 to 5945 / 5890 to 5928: 1.2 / 203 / 206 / 222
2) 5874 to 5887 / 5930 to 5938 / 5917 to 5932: 0.1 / 207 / 221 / 226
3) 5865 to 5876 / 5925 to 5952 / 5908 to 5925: -0.4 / 211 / 222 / 220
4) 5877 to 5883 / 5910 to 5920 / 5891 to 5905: 2.5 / 211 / 177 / 222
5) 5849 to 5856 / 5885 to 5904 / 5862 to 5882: -2.3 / 201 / 216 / 184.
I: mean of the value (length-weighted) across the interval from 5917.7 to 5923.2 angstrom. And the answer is 221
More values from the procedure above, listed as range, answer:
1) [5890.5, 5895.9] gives 176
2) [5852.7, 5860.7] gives 204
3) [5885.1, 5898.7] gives 182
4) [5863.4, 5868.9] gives 213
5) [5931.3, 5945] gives 219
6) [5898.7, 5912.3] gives 210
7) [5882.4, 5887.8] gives 190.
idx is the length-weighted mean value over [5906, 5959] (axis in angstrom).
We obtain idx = 219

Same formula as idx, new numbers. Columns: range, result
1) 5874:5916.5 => 203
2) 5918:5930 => 221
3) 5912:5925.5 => 221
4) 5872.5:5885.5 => 208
